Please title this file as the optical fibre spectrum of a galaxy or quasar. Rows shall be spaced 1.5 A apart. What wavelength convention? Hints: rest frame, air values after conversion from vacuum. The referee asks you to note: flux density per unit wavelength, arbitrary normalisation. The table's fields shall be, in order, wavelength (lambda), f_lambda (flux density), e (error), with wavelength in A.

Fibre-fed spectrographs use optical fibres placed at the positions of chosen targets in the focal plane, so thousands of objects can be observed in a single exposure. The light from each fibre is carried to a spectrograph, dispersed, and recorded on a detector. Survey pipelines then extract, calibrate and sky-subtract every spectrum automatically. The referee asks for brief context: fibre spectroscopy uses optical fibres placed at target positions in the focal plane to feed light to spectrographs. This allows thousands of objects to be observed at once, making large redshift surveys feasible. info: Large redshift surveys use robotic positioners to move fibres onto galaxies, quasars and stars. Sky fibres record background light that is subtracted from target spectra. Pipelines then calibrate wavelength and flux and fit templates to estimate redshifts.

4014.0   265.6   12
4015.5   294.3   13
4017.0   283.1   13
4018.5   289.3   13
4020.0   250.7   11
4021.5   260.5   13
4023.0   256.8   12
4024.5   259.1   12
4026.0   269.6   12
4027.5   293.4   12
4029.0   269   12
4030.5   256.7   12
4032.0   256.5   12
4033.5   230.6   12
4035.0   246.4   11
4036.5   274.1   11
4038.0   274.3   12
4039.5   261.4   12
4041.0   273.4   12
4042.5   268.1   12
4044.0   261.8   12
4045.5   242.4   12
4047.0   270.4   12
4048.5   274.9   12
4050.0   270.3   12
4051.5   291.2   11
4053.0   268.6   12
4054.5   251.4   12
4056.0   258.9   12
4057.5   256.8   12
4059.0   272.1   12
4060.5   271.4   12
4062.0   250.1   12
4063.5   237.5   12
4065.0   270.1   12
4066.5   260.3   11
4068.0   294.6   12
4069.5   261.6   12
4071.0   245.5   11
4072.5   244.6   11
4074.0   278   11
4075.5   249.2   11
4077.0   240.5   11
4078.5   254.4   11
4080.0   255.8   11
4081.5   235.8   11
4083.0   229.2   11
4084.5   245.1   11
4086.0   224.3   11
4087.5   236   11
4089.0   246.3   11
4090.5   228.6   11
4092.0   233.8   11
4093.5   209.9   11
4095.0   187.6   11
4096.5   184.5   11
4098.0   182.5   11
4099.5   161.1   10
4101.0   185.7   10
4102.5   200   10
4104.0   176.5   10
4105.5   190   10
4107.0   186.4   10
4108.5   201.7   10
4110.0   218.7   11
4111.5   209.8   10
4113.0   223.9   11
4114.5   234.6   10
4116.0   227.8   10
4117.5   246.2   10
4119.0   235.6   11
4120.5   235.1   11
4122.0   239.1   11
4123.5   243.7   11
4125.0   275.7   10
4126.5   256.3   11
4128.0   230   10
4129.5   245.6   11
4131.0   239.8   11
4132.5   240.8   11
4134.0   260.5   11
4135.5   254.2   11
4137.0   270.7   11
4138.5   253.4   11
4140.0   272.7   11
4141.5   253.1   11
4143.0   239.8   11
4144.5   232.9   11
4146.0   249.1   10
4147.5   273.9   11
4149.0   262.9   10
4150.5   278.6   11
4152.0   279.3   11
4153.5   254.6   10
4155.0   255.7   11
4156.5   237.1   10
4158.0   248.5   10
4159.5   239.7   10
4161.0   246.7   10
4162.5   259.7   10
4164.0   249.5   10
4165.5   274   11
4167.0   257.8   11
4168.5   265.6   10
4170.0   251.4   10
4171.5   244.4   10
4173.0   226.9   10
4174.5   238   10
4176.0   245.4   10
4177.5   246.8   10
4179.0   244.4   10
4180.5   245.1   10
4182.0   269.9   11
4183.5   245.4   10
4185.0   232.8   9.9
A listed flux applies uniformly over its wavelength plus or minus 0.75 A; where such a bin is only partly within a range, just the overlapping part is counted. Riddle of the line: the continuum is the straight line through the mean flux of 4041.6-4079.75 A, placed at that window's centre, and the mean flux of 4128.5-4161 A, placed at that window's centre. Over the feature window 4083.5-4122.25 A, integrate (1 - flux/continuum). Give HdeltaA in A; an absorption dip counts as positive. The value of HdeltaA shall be 6.7 A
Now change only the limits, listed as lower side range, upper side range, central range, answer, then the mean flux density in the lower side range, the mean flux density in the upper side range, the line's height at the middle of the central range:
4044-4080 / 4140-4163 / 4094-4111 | 4.55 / 261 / 255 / 258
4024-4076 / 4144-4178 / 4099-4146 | 4.68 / 263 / 253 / 257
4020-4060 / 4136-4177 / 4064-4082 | 0.25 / 264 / 254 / 261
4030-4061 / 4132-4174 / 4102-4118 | 2.98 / 263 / 255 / 258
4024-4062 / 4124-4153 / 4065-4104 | 4.54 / 265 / 256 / 261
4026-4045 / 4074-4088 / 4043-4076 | -1.31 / 264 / 243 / 253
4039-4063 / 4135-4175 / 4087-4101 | 2.93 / 265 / 255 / 261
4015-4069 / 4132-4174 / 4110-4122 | 1.31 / 266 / 255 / 258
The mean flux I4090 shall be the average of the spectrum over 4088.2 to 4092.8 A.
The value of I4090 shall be 236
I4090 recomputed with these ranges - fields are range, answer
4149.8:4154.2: 271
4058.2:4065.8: 260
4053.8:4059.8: 260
